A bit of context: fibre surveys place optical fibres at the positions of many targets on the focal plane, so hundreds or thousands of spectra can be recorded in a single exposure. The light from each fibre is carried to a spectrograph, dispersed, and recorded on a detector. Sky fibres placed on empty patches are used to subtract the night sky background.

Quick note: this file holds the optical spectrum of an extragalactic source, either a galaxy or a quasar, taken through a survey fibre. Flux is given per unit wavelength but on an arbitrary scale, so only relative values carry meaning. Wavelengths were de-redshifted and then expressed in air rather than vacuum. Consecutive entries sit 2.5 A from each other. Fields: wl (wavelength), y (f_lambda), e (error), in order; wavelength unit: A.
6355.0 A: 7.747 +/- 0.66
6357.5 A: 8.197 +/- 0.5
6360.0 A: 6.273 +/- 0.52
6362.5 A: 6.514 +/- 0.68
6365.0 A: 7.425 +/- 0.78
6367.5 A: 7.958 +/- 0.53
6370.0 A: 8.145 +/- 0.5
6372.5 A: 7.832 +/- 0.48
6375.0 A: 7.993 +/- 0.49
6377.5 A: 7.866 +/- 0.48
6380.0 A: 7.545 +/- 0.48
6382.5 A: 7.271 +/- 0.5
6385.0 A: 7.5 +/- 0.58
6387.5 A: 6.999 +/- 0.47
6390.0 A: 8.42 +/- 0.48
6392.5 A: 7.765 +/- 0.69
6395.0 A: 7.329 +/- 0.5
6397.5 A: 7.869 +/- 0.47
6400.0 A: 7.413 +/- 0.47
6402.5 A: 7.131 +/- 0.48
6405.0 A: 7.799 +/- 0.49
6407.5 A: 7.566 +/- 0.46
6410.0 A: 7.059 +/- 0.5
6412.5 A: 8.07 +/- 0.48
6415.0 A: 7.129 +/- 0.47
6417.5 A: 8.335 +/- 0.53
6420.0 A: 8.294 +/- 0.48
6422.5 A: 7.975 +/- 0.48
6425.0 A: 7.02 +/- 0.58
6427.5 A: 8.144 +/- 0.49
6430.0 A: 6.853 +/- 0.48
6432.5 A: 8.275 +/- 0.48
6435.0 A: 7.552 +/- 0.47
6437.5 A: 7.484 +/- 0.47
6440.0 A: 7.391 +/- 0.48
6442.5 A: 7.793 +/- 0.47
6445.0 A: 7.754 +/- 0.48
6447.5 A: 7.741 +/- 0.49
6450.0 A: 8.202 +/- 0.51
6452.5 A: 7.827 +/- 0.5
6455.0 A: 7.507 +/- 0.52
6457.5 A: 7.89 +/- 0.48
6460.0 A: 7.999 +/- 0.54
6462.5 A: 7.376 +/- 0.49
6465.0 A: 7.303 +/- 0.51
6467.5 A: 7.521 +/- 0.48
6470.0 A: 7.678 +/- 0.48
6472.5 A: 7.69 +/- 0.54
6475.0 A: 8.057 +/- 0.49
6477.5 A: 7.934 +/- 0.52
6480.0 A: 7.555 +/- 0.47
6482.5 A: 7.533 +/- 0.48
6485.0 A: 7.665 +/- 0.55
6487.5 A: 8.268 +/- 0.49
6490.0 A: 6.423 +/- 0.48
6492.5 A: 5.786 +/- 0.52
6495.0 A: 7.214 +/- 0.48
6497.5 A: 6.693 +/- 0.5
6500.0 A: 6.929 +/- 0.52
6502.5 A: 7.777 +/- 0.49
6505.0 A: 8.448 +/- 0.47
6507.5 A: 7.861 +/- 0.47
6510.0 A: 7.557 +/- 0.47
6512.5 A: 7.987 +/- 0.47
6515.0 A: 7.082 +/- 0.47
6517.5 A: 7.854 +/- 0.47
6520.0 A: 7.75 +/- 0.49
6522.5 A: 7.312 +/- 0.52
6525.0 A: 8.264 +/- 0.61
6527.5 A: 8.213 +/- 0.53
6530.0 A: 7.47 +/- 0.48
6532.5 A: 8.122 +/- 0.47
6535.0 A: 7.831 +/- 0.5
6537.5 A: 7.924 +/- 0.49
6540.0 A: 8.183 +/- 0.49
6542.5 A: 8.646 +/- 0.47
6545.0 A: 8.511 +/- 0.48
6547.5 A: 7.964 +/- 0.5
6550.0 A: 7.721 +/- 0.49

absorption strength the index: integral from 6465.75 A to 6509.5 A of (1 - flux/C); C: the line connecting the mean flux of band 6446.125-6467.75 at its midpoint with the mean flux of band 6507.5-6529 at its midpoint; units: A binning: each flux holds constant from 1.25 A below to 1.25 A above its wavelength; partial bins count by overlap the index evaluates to 1.49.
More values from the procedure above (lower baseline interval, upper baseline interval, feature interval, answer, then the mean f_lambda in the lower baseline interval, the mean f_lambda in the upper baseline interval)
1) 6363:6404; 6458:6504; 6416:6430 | -0.54 A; 7.63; 7.42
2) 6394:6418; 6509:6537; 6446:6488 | -0.41 A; 7.55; 7.77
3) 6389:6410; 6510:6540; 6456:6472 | 0.18 A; 7.62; 7.81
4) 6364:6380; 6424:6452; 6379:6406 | 0.85 A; 7.85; 7.67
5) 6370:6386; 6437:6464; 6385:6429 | 0.34 A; 7.71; 7.73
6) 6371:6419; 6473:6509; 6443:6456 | -0.49 A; 7.63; 7.44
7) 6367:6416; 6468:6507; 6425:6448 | -0.25 A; 7.63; 7.45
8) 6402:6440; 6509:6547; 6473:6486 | 0.08 A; 7.65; 7.92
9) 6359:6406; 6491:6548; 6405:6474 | -0.74 A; 7.53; 7.7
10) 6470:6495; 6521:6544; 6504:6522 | 0.04 A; 7.44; 8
